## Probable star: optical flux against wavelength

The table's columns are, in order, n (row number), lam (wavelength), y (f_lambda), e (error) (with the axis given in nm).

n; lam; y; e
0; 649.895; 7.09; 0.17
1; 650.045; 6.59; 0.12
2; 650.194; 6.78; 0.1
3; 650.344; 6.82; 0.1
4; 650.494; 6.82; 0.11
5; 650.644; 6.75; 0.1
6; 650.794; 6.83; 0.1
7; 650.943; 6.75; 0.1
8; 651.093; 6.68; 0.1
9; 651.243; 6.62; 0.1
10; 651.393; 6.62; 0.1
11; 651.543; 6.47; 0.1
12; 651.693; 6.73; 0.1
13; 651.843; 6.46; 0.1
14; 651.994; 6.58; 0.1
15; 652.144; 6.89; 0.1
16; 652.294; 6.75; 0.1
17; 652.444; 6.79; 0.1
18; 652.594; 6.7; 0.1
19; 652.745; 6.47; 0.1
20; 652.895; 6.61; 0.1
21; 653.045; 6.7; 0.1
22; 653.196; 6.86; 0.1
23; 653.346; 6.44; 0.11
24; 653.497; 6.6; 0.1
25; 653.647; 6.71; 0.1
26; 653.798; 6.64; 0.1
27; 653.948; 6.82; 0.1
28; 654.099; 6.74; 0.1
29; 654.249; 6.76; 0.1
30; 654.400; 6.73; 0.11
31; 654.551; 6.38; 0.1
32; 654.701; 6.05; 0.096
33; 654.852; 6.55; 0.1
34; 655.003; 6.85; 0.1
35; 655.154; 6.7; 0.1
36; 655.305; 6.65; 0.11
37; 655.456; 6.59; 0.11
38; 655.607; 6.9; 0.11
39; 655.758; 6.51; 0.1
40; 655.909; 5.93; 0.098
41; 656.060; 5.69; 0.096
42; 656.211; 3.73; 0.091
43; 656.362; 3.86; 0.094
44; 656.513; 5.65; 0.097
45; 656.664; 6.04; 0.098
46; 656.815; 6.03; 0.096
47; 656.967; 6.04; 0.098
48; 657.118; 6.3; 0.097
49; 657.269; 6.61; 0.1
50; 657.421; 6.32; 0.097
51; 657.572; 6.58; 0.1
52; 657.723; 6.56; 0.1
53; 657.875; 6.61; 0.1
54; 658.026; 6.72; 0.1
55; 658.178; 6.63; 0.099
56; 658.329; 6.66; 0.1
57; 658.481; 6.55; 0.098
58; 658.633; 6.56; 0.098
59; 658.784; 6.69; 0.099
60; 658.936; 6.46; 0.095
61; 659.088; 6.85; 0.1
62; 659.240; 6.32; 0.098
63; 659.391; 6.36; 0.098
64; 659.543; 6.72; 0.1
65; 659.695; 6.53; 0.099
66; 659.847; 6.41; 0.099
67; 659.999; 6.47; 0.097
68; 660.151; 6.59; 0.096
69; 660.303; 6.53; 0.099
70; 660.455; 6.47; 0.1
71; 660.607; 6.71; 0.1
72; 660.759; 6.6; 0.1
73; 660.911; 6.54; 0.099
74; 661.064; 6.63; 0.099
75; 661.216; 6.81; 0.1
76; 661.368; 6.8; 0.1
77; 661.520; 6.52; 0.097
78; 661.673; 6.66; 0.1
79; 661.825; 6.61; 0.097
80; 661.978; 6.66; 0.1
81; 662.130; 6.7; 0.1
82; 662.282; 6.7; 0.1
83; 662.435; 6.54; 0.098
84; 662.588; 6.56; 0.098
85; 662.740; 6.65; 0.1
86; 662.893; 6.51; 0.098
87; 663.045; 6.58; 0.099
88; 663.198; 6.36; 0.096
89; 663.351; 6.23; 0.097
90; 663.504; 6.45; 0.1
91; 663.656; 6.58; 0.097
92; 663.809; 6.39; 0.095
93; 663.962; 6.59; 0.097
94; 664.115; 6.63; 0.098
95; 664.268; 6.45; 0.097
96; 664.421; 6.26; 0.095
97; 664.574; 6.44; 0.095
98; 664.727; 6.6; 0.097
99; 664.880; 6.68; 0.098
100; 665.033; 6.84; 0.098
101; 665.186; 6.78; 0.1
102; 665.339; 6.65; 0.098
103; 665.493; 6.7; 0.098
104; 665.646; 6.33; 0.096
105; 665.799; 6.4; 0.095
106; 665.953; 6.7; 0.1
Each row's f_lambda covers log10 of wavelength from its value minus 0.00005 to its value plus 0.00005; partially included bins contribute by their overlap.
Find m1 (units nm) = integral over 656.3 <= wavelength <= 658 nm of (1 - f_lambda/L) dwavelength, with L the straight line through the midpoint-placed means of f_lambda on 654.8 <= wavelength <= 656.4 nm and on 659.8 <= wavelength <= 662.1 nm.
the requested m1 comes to 0.03 nm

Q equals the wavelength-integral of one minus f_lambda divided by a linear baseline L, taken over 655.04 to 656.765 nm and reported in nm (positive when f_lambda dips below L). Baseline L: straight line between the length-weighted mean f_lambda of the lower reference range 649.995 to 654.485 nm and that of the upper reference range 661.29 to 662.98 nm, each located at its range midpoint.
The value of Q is 0.21 nm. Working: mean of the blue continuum 6.69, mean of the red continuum 6.63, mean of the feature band 5.87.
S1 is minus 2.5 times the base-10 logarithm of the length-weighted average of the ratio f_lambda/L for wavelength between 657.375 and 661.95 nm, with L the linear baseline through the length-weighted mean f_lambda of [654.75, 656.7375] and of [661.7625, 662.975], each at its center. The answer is -0.04 mag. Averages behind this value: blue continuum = 5.97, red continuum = 6.62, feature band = 6.58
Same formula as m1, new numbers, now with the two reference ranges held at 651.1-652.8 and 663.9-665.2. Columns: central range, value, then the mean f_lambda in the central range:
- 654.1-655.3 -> 0.01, 6.59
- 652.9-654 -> -0.01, 6.68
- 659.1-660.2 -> 0.02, 6.51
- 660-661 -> 0.00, 6.56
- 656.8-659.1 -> 0.03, 6.51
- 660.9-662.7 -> -0.02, 6.65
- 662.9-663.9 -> 0.02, 6.44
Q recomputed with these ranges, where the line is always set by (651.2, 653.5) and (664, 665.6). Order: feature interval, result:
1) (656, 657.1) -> 0.21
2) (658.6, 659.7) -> 0.01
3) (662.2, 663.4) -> 0.01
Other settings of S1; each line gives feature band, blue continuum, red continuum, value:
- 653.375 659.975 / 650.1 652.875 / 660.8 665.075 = 0.05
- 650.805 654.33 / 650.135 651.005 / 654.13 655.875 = 0.00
